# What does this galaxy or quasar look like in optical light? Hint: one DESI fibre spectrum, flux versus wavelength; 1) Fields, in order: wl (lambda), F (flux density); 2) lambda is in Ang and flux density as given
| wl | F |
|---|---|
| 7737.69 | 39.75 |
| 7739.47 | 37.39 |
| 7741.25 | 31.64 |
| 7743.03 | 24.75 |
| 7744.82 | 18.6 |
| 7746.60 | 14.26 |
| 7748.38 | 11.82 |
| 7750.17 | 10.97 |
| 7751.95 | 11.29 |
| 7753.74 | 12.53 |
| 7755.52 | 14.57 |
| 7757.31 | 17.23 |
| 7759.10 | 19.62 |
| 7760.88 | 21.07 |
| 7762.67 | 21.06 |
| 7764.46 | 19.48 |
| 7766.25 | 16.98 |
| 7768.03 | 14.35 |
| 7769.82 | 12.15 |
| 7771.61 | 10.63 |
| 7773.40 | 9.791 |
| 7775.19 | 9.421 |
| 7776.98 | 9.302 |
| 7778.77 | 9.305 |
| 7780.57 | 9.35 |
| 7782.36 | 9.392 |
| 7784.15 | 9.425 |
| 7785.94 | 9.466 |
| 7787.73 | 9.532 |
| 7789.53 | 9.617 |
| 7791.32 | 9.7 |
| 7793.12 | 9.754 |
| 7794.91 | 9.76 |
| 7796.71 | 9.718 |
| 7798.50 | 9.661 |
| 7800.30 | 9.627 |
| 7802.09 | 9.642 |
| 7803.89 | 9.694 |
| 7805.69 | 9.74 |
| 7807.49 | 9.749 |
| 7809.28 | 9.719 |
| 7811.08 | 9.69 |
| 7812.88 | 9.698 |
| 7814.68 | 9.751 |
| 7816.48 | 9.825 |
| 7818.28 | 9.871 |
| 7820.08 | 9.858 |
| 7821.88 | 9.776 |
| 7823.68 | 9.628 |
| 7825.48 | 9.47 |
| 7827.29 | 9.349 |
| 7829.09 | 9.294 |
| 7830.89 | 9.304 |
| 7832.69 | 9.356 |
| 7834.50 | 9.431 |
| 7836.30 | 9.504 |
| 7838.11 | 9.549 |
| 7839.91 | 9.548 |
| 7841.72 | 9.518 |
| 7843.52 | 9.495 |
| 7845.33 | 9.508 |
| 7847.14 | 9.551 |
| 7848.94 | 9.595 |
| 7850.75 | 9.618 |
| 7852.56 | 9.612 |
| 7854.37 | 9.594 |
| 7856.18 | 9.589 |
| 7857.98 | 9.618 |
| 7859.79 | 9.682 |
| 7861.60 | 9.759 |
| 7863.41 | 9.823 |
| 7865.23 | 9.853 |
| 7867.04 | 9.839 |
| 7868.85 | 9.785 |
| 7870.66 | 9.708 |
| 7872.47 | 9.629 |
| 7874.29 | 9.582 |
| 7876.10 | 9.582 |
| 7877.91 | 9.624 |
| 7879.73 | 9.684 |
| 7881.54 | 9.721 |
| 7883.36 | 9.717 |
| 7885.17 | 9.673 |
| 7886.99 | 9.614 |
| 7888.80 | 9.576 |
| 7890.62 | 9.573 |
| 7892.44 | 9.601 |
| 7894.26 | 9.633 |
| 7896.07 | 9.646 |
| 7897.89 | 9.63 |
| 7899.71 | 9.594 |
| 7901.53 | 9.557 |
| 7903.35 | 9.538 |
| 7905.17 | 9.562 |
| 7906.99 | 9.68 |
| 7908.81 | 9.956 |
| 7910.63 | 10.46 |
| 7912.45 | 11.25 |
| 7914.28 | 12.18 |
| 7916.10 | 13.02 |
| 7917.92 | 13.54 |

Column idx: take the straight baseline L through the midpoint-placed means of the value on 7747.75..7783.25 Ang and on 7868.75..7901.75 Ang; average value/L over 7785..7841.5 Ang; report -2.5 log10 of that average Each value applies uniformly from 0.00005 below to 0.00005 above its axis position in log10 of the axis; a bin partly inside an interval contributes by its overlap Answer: 0.24 mag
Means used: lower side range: 13.5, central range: 9.62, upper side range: 9.64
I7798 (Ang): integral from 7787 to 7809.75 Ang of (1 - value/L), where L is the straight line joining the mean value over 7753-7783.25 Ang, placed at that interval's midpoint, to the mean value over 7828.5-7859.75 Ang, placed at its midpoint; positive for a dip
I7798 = 4.6 Ang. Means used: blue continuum 13.9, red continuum 9.52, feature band 9.69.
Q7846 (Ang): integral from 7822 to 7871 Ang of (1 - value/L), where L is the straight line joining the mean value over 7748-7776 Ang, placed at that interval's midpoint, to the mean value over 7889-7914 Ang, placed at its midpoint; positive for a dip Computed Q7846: 8.9 Ang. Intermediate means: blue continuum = 14.6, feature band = 9.58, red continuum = 9.87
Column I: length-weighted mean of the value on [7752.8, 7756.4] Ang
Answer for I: 13.5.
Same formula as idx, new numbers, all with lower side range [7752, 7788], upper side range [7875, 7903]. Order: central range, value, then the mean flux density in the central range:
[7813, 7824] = 0.20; 9.79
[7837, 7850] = 0.16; 9.54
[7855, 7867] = 0.08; 9.73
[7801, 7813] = 0.24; 9.71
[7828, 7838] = 0.20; 9.39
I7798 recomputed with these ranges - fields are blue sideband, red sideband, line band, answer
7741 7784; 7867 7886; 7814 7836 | 4.33 Ang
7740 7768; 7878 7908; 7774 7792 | 7.46 Ang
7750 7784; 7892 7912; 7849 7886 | 3.58 Ang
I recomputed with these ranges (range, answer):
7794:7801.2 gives 9.7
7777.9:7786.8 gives 9.39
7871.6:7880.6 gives 9.61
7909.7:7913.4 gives 10.8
